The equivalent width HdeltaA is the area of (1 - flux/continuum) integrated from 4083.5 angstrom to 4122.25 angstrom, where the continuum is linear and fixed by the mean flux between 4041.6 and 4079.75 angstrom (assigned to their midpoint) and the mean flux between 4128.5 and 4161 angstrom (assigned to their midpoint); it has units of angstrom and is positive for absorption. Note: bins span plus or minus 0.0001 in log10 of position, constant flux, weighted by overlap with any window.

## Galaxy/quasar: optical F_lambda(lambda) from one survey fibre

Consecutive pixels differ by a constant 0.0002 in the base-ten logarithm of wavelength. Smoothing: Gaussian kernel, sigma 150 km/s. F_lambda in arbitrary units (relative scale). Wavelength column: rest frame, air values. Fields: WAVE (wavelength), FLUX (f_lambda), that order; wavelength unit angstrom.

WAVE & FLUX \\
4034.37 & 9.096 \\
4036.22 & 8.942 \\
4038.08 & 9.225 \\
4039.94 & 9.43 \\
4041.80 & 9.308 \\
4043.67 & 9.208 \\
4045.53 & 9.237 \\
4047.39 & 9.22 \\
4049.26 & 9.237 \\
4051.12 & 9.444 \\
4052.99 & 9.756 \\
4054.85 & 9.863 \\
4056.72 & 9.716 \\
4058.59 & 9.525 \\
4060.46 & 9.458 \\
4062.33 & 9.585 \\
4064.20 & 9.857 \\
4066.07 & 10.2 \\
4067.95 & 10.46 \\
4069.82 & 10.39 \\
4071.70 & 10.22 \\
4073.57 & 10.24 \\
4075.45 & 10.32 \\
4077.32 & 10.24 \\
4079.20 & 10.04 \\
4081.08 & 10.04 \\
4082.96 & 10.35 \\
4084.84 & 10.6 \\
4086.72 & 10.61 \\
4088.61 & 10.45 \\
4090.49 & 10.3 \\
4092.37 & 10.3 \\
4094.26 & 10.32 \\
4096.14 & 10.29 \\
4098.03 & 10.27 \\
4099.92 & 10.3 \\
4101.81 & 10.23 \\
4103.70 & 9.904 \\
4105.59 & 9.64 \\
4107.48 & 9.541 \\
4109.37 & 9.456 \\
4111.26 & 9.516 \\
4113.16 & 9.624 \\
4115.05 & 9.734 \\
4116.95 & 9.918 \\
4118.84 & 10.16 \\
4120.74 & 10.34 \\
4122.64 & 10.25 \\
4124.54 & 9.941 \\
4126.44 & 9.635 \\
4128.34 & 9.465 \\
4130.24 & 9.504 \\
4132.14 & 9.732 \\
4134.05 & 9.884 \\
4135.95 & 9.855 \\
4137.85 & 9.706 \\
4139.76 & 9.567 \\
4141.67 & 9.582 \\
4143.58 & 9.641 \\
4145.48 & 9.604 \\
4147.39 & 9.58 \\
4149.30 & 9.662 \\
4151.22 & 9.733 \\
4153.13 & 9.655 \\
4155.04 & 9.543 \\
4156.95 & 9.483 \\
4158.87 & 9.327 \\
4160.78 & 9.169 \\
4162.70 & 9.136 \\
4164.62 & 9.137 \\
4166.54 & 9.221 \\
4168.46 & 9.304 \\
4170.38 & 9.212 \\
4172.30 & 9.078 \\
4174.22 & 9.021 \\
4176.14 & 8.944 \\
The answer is -1.51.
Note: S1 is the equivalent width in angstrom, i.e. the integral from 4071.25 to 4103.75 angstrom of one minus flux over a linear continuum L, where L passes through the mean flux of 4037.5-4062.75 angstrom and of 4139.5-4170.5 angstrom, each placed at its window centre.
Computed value -2.9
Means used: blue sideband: 9.44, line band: 10.3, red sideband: 9.45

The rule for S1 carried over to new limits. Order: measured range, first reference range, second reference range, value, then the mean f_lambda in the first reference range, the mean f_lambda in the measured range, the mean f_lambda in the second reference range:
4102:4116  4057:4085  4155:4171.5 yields 0.1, 10.1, 9.66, 9.26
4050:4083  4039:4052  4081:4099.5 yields -0.6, 9.3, 9.97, 10.4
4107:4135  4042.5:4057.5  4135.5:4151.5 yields -0.5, 9.45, 9.78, 9.65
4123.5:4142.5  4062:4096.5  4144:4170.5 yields 0.0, 10.3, 9.69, 9.42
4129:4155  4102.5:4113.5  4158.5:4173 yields -0.8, 9.63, 9.66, 9.19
